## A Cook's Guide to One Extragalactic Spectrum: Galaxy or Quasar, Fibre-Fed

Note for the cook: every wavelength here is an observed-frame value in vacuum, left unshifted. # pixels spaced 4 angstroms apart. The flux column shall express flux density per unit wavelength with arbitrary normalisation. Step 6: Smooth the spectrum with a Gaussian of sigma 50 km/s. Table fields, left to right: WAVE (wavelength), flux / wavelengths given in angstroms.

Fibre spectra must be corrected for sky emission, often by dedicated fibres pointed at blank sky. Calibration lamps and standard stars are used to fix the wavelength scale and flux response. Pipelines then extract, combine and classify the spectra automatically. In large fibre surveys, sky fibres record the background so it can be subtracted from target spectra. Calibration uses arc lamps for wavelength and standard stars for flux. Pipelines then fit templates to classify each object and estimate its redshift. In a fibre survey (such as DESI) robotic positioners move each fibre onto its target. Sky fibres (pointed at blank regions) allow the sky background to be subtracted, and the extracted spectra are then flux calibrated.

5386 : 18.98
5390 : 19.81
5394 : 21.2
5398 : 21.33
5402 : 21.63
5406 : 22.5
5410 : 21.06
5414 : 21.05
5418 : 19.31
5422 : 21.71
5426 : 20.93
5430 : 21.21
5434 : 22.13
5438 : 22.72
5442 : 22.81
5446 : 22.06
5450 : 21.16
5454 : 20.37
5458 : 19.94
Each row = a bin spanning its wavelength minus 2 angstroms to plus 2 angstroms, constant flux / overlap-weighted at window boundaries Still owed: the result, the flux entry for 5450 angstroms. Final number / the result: 21.16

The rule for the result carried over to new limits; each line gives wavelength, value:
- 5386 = 18.98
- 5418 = 19.31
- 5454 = 20.37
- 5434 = 22.13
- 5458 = 19.94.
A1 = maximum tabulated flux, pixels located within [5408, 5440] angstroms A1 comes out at 22.72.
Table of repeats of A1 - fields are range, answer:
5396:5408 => 22.5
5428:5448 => 22.81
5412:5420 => 21.05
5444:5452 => 22.06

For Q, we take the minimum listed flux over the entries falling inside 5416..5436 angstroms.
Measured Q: 19.31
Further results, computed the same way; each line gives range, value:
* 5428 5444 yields 21.21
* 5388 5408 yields 19.81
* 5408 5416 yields 21.05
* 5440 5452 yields 21.16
